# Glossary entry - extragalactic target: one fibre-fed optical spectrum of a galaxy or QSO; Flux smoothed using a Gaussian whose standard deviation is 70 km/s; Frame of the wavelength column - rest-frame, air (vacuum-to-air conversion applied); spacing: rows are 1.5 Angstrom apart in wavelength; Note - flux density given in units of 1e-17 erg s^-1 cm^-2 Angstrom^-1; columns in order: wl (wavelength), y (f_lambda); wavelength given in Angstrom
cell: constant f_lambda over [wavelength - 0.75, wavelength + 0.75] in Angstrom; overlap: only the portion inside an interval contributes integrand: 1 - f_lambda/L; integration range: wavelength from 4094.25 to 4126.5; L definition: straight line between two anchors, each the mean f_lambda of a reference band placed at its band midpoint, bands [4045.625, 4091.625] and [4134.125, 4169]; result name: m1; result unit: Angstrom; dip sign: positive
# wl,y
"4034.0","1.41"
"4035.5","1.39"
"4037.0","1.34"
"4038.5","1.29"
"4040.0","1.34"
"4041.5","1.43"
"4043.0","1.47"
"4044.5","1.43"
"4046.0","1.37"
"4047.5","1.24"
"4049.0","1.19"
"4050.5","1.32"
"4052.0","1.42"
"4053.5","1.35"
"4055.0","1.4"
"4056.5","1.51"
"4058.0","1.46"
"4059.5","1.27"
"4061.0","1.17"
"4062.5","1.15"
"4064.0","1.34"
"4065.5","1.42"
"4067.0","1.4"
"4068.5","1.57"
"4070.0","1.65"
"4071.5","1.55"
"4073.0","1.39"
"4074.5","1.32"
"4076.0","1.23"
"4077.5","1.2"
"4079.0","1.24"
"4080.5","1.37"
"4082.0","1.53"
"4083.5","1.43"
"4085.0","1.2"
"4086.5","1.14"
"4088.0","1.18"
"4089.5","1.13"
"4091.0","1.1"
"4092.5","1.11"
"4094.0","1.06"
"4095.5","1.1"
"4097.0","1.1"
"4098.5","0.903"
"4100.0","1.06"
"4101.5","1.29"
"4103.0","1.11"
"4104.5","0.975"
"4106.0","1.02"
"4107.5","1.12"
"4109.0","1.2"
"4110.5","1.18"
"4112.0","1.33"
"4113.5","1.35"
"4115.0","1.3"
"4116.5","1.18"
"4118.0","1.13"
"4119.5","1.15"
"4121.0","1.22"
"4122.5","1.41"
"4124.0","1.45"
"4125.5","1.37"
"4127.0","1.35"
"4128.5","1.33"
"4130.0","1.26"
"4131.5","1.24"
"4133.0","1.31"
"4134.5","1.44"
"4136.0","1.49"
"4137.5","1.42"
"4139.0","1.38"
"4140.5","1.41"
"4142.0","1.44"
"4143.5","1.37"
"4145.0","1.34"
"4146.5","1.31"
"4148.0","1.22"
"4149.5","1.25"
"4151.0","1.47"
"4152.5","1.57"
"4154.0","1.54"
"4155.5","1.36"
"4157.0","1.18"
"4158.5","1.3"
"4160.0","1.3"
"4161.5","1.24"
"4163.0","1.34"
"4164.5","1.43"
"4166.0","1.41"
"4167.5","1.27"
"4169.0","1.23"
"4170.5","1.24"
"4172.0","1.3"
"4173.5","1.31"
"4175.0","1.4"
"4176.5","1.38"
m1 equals 3.85 Angstrom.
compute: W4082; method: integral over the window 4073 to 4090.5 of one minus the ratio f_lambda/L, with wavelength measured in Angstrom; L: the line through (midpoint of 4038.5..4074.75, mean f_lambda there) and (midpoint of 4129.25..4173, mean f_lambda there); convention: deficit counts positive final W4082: 1.26 Angstrom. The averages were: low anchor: 1.38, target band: 1.27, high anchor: 1.35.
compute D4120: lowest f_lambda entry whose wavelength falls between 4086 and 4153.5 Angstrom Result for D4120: 0.903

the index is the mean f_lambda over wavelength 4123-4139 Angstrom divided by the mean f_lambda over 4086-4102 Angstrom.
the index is 1.24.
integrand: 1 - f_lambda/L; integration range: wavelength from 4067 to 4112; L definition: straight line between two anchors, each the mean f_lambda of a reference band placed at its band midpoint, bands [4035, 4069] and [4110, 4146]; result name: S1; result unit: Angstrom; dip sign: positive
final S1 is 3.9 Angstrom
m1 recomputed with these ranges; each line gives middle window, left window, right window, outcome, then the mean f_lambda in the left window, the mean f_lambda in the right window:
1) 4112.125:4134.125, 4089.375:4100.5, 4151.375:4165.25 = -1.72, 1.07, 1.37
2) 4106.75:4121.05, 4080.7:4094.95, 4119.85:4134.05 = 0.79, 1.21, 1.32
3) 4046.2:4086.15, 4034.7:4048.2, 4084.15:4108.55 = -3.57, 1.37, 1.1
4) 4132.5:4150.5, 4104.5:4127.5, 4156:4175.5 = -1.34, 1.24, 1.3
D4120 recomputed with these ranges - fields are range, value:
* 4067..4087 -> 1.14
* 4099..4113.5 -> 0.975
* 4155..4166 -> 1.18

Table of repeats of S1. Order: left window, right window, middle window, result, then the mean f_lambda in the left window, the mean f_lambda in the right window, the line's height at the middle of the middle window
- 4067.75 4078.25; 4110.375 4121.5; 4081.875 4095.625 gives 1.7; 1.42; 1.23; 1.35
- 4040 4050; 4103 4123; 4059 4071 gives -0.7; 1.35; 1.19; 1.31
